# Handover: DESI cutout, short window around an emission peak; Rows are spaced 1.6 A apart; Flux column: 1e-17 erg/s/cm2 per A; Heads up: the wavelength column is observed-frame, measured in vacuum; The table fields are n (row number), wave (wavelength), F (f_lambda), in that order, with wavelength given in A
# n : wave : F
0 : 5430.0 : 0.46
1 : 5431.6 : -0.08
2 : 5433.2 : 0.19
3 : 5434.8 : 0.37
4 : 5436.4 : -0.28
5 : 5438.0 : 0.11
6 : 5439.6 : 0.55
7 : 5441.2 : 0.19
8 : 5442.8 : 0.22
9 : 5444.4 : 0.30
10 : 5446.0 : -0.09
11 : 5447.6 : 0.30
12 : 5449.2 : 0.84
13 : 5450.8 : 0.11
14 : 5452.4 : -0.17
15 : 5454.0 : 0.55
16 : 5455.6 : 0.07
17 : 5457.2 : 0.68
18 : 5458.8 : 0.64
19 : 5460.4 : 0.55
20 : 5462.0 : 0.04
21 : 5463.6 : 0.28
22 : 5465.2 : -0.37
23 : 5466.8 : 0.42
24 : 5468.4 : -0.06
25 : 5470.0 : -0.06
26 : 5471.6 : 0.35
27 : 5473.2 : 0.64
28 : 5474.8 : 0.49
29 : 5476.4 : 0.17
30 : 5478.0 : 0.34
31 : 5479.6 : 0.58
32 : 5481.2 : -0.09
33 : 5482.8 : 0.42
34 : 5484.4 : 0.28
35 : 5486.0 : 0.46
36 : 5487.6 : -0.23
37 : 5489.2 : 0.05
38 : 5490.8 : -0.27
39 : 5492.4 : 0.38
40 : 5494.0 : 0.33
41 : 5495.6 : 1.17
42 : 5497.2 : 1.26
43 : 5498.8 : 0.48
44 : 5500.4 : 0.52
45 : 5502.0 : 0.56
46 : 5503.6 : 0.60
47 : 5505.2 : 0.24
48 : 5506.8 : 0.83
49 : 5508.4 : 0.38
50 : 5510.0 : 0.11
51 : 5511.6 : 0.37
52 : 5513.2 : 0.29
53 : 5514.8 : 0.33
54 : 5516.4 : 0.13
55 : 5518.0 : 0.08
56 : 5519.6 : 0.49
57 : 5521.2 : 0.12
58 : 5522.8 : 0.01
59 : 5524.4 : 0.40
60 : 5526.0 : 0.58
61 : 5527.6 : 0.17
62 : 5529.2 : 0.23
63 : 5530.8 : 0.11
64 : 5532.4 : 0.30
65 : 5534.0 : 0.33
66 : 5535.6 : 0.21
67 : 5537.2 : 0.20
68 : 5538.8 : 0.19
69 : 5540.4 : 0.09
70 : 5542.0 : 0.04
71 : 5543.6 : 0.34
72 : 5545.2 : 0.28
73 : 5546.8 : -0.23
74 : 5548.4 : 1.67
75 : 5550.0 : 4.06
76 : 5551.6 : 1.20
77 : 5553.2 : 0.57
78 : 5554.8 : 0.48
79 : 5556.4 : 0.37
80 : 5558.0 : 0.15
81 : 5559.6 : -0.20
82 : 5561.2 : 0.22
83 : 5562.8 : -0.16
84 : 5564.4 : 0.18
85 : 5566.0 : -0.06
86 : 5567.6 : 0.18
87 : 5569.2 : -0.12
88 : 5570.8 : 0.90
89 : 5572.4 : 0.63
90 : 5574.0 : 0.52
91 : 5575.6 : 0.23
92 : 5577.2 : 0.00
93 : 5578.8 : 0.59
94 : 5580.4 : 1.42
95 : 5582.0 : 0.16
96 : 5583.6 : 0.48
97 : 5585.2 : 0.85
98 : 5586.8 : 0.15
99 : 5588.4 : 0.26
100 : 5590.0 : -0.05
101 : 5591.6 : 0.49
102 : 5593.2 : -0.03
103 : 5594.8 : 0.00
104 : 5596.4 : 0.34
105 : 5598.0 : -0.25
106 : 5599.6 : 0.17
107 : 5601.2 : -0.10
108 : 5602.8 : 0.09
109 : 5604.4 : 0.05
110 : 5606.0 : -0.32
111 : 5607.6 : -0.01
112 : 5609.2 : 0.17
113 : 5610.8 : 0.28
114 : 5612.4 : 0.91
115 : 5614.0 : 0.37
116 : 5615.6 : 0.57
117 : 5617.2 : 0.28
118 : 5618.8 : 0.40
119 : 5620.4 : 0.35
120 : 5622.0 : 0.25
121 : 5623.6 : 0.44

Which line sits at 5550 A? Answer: [O III]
